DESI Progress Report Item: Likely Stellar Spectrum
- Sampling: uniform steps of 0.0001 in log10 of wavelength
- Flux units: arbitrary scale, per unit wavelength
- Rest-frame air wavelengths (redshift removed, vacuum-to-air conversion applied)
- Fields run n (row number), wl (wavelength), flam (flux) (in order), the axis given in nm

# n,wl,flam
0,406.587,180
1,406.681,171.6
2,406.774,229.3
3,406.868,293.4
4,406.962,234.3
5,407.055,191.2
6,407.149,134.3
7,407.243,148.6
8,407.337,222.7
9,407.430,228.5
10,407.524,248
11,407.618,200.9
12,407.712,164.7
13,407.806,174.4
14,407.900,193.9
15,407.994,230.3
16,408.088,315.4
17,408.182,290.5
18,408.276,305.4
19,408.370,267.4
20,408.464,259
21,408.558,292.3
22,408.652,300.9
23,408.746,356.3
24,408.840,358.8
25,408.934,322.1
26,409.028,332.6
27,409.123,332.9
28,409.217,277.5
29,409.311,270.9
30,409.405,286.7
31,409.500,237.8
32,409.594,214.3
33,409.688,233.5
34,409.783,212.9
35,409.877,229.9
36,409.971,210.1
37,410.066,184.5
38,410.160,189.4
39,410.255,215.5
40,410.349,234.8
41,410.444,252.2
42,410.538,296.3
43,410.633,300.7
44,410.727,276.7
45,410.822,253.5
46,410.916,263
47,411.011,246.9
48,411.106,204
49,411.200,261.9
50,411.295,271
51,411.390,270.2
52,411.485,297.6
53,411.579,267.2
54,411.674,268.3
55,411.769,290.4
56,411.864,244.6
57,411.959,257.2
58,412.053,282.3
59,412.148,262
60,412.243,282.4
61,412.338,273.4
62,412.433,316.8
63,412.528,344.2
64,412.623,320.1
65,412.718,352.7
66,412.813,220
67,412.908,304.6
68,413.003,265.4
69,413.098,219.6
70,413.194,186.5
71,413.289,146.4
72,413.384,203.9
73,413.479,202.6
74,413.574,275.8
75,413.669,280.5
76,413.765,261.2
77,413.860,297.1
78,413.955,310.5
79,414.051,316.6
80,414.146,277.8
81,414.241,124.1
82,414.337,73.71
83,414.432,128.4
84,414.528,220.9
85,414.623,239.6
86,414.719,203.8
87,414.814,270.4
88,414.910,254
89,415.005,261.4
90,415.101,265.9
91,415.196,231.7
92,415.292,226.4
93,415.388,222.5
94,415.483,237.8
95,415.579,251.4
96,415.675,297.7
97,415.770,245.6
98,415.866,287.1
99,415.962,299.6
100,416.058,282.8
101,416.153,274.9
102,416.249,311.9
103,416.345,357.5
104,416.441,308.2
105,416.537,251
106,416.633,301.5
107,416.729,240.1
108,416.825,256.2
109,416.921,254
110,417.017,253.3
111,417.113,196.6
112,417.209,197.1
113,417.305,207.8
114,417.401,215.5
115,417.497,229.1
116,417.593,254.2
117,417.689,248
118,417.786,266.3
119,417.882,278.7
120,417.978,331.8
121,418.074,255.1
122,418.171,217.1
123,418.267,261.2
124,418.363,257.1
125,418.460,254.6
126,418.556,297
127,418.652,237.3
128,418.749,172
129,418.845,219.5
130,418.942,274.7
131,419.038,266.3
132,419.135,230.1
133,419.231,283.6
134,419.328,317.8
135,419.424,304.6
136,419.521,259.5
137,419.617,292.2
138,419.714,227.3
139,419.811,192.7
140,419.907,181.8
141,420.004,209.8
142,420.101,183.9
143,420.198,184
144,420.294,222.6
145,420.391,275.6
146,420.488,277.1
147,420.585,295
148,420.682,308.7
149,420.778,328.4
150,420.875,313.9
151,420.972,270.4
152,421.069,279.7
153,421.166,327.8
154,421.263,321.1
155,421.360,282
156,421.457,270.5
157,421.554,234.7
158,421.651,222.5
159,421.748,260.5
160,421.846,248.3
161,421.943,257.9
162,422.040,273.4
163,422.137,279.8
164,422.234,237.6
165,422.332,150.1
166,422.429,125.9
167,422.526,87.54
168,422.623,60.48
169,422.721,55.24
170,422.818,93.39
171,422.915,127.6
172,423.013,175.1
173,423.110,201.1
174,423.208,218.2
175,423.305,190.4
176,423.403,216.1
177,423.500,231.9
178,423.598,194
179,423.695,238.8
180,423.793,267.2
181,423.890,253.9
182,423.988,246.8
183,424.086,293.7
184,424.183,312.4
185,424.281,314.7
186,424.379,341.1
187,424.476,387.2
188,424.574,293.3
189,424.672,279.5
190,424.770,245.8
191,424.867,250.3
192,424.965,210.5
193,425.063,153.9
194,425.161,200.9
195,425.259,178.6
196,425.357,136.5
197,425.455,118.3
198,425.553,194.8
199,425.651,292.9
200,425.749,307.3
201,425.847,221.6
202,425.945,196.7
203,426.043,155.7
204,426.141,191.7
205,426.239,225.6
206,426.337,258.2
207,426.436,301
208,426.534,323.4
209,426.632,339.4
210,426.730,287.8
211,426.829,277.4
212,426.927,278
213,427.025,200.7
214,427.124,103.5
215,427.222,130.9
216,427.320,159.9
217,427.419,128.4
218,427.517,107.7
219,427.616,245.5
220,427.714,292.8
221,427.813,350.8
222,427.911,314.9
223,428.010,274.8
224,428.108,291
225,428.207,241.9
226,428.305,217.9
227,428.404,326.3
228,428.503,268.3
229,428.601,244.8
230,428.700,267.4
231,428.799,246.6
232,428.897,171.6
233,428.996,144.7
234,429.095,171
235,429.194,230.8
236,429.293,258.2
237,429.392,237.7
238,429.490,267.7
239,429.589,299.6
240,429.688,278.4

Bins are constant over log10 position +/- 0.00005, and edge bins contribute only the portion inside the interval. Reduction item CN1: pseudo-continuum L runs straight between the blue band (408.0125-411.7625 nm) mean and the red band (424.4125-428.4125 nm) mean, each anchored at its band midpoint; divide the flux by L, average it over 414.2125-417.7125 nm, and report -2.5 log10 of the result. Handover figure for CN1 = 0.06 mag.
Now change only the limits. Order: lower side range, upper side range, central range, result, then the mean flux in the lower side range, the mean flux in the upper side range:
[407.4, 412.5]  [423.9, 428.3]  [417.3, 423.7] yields 0.062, 262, 242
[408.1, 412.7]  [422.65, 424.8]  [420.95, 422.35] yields -0.102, 272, 234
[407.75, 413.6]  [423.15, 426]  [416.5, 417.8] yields 0.055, 263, 241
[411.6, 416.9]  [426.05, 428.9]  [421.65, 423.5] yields 0.332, 258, 244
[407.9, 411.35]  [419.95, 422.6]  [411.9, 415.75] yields 0.041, 265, 247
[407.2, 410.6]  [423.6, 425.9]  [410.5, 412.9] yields -0.104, 253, 248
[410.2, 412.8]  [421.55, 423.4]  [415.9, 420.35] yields -0.153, 273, 184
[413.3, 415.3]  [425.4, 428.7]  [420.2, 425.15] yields -0.011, 233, 239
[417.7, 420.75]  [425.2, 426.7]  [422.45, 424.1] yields 0.293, 253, 230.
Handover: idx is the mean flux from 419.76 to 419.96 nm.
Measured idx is 188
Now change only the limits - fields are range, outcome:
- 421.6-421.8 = 241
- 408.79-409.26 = 325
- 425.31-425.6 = 150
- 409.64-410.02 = 221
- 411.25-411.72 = 275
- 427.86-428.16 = 294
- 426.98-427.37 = 148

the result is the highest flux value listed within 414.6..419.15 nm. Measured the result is 357.5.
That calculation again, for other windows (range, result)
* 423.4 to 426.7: 387.2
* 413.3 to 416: 316.6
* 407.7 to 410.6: 358.8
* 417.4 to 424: 331.8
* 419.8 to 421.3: 328.4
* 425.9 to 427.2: 339.4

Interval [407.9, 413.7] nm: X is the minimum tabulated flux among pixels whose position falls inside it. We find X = 146.4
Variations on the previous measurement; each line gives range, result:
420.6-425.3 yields 55.24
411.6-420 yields 73.71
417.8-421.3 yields 172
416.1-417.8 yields 196.6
